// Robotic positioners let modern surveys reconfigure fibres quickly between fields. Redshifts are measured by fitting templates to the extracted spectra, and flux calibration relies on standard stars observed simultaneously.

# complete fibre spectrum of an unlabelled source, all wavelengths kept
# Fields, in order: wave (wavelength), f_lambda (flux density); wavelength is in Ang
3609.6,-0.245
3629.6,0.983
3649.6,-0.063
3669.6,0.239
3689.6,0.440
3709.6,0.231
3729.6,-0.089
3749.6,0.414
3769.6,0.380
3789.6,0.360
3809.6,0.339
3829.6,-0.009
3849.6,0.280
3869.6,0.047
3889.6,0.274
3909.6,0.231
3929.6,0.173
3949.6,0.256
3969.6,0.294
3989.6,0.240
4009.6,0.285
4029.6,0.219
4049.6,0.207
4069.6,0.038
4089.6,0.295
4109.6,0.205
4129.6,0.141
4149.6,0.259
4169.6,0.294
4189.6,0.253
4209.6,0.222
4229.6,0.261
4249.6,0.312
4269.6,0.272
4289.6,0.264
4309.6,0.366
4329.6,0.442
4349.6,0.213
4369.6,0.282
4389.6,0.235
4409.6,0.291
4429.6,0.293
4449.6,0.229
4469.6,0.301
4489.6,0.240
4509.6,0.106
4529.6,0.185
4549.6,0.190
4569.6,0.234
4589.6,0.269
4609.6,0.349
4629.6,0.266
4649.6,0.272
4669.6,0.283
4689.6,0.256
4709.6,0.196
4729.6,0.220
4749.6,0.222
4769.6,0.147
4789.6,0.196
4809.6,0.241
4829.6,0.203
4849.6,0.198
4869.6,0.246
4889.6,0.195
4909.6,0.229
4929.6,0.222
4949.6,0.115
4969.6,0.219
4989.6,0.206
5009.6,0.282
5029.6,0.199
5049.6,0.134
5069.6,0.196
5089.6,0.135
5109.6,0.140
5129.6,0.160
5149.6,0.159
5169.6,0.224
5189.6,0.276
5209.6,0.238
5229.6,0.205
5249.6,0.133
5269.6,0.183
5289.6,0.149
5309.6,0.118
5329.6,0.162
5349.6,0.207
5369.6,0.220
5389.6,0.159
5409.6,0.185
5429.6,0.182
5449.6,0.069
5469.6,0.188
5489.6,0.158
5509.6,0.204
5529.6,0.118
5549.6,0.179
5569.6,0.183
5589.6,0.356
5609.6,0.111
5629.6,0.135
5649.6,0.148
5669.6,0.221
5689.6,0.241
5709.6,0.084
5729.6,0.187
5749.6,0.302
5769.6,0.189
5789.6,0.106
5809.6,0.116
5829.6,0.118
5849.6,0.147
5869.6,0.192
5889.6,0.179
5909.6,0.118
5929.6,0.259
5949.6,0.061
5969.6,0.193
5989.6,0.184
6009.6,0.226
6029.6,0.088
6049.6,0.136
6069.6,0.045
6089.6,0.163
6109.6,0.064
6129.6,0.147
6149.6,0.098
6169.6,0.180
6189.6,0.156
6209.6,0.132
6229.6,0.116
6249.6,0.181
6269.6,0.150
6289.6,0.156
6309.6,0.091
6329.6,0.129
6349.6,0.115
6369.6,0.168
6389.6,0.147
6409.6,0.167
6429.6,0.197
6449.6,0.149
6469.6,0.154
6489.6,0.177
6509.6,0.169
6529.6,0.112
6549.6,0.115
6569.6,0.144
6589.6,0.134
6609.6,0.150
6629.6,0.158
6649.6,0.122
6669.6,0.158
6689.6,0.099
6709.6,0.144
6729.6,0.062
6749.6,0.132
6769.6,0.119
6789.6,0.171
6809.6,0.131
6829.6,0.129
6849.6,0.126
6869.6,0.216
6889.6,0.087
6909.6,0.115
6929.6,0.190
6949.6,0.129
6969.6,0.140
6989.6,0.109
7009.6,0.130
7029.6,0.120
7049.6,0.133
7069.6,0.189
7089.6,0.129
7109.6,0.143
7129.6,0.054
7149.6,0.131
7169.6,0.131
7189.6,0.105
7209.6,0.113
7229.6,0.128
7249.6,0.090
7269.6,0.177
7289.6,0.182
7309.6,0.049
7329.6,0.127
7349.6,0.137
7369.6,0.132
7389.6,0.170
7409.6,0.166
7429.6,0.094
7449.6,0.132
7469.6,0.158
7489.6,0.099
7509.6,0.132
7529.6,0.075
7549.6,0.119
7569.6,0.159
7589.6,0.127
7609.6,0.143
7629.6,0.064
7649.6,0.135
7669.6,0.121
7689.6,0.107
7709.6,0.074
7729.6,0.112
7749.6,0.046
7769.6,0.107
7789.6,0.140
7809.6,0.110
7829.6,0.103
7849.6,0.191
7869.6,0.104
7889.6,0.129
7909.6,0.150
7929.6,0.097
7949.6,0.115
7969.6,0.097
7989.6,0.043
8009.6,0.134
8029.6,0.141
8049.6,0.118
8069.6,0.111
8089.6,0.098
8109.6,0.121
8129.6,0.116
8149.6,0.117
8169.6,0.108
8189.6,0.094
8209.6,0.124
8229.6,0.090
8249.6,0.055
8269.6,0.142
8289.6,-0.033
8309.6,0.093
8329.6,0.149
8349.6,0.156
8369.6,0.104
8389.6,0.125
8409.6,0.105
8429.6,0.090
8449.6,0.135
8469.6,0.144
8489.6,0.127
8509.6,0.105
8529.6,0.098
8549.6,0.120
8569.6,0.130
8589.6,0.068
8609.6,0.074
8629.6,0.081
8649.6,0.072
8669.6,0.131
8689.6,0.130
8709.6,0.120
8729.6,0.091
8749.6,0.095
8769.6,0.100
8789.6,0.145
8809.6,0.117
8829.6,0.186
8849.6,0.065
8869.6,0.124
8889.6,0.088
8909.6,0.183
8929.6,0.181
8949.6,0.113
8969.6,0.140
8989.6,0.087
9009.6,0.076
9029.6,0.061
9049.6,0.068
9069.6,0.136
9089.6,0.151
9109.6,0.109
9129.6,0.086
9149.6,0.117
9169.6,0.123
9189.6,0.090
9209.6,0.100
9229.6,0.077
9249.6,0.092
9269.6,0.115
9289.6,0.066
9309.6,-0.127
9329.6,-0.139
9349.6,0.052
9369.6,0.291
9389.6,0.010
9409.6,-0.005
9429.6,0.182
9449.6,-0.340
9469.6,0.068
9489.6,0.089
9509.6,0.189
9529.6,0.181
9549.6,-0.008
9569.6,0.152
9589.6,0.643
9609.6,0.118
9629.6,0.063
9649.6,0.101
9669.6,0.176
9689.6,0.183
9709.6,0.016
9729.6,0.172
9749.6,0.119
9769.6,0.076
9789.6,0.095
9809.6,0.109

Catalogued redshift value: 1.573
